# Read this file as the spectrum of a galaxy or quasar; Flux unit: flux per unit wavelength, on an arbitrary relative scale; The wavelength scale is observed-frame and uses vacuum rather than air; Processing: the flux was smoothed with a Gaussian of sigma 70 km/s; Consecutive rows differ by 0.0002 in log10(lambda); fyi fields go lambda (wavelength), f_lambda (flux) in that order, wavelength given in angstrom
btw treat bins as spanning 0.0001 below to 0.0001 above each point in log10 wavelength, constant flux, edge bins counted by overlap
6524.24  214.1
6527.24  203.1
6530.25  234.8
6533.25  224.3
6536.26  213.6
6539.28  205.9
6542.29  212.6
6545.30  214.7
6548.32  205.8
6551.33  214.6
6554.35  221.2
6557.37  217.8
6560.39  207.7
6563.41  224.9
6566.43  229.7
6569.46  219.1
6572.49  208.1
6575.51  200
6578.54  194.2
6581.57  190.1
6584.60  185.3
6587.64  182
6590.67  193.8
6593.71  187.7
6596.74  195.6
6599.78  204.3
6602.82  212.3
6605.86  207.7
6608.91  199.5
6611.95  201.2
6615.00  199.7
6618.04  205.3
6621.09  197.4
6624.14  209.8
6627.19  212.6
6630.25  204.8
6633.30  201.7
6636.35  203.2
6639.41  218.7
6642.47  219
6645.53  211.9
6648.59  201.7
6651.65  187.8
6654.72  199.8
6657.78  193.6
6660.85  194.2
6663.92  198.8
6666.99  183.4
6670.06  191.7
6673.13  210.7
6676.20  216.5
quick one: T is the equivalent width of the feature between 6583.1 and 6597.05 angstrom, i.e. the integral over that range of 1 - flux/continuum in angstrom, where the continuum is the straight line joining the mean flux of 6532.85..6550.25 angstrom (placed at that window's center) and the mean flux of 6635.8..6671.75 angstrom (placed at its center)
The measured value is 1.3 angstrom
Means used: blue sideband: 212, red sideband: 200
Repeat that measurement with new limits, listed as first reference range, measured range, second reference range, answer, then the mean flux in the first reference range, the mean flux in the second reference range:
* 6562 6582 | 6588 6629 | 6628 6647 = 1.68 angstrom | 210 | 210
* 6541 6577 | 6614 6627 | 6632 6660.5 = 0.18 angstrom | 215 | 204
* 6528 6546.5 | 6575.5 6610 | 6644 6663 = 2.02 angstrom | 217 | 198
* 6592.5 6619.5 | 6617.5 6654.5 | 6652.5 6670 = -1.64 angstrom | 202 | 193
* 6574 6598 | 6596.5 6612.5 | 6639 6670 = -0.89 angstrom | 191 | 200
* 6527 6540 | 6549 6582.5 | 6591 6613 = -0.28 angstrom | 218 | 201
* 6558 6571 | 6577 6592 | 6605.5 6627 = 1.72 angstrom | 220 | 203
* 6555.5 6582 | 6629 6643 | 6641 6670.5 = -0.53 angstrom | 211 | 198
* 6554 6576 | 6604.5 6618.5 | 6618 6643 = 0.52 angstrom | 217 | 208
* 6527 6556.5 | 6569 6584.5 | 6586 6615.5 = 0.44 angstrom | 216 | 198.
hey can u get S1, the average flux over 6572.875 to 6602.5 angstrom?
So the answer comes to 194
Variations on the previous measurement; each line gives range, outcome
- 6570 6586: 197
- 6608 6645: 206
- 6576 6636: 199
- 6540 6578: 214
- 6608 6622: 201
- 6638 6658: 205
